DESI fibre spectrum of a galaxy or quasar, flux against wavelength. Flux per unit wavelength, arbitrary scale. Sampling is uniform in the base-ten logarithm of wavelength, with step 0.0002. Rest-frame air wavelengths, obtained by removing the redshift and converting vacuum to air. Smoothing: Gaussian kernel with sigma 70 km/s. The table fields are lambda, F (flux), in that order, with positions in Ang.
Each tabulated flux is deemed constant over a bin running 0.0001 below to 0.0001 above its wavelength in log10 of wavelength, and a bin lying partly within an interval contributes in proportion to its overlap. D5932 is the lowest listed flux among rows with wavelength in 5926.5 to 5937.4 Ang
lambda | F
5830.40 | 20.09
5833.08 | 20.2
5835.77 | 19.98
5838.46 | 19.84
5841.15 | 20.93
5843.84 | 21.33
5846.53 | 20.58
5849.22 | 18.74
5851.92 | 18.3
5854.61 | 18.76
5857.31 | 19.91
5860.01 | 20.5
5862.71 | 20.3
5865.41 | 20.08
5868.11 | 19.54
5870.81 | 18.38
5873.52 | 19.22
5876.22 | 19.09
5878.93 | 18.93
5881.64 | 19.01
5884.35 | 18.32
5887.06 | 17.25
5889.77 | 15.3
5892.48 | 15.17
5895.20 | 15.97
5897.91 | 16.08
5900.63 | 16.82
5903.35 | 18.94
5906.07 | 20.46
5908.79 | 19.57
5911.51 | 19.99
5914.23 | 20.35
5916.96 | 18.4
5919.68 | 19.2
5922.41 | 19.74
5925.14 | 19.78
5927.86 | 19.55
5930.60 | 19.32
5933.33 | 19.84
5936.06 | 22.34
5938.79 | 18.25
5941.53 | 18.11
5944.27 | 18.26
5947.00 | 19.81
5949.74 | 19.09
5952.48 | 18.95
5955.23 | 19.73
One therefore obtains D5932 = 19.32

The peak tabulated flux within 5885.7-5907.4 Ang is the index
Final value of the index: 20.46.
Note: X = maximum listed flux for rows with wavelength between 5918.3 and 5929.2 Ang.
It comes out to 19.78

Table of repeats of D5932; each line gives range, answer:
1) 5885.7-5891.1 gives 15.3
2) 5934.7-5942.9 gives 18.11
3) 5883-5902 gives 15.17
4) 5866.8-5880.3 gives 18.38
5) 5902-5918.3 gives 18.4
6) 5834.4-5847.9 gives 19.84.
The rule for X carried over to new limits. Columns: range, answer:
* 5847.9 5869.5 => 20.5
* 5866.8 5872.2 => 19.54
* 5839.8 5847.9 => 21.33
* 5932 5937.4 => 22.34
